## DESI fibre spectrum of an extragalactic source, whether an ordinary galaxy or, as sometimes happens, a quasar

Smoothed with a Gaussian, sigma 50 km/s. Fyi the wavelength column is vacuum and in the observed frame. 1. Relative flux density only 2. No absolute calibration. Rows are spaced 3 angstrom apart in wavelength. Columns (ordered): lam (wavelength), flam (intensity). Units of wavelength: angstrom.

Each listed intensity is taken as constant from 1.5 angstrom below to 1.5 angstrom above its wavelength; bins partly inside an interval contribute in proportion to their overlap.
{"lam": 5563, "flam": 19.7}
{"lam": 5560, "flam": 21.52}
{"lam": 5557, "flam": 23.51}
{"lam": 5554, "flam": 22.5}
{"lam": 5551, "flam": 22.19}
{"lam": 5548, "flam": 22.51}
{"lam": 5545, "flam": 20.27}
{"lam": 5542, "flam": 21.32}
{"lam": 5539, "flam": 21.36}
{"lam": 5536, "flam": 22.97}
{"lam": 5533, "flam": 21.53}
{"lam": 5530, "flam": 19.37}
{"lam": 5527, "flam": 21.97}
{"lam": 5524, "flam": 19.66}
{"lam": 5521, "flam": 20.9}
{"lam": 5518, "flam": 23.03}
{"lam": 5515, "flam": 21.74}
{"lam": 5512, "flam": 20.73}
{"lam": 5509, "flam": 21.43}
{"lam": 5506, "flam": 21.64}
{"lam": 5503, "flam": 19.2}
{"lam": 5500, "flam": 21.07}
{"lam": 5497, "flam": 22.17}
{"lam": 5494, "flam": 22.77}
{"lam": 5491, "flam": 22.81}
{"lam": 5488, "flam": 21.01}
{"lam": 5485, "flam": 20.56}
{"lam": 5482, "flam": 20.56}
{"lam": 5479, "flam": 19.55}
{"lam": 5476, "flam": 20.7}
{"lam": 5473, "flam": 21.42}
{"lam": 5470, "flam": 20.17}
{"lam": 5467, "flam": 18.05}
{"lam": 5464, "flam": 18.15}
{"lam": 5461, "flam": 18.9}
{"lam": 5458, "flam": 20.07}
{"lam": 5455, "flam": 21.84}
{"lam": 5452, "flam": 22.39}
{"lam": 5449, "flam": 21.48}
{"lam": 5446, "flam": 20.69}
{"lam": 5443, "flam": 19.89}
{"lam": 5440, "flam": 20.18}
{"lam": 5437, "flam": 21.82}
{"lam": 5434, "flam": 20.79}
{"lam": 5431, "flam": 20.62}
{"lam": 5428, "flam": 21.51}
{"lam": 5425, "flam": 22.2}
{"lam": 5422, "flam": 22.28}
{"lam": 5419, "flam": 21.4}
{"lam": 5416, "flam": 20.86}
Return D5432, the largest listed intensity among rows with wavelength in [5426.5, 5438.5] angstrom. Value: 21.82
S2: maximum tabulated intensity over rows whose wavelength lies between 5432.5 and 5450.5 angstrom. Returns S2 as 21.82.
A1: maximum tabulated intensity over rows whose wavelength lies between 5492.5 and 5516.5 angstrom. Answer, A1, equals 22.77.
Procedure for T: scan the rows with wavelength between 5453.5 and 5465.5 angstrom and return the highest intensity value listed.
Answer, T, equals 21.84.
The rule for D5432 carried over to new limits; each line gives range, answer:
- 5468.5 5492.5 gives 22.81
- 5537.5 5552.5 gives 22.51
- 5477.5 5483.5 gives 20.56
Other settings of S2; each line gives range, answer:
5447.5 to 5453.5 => 22.39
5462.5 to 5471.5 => 20.17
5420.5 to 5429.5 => 22.28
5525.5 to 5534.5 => 21.97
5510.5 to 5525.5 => 23.03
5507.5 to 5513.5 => 21.43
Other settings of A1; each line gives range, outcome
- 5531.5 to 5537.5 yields 22.97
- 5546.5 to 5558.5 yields 23.51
